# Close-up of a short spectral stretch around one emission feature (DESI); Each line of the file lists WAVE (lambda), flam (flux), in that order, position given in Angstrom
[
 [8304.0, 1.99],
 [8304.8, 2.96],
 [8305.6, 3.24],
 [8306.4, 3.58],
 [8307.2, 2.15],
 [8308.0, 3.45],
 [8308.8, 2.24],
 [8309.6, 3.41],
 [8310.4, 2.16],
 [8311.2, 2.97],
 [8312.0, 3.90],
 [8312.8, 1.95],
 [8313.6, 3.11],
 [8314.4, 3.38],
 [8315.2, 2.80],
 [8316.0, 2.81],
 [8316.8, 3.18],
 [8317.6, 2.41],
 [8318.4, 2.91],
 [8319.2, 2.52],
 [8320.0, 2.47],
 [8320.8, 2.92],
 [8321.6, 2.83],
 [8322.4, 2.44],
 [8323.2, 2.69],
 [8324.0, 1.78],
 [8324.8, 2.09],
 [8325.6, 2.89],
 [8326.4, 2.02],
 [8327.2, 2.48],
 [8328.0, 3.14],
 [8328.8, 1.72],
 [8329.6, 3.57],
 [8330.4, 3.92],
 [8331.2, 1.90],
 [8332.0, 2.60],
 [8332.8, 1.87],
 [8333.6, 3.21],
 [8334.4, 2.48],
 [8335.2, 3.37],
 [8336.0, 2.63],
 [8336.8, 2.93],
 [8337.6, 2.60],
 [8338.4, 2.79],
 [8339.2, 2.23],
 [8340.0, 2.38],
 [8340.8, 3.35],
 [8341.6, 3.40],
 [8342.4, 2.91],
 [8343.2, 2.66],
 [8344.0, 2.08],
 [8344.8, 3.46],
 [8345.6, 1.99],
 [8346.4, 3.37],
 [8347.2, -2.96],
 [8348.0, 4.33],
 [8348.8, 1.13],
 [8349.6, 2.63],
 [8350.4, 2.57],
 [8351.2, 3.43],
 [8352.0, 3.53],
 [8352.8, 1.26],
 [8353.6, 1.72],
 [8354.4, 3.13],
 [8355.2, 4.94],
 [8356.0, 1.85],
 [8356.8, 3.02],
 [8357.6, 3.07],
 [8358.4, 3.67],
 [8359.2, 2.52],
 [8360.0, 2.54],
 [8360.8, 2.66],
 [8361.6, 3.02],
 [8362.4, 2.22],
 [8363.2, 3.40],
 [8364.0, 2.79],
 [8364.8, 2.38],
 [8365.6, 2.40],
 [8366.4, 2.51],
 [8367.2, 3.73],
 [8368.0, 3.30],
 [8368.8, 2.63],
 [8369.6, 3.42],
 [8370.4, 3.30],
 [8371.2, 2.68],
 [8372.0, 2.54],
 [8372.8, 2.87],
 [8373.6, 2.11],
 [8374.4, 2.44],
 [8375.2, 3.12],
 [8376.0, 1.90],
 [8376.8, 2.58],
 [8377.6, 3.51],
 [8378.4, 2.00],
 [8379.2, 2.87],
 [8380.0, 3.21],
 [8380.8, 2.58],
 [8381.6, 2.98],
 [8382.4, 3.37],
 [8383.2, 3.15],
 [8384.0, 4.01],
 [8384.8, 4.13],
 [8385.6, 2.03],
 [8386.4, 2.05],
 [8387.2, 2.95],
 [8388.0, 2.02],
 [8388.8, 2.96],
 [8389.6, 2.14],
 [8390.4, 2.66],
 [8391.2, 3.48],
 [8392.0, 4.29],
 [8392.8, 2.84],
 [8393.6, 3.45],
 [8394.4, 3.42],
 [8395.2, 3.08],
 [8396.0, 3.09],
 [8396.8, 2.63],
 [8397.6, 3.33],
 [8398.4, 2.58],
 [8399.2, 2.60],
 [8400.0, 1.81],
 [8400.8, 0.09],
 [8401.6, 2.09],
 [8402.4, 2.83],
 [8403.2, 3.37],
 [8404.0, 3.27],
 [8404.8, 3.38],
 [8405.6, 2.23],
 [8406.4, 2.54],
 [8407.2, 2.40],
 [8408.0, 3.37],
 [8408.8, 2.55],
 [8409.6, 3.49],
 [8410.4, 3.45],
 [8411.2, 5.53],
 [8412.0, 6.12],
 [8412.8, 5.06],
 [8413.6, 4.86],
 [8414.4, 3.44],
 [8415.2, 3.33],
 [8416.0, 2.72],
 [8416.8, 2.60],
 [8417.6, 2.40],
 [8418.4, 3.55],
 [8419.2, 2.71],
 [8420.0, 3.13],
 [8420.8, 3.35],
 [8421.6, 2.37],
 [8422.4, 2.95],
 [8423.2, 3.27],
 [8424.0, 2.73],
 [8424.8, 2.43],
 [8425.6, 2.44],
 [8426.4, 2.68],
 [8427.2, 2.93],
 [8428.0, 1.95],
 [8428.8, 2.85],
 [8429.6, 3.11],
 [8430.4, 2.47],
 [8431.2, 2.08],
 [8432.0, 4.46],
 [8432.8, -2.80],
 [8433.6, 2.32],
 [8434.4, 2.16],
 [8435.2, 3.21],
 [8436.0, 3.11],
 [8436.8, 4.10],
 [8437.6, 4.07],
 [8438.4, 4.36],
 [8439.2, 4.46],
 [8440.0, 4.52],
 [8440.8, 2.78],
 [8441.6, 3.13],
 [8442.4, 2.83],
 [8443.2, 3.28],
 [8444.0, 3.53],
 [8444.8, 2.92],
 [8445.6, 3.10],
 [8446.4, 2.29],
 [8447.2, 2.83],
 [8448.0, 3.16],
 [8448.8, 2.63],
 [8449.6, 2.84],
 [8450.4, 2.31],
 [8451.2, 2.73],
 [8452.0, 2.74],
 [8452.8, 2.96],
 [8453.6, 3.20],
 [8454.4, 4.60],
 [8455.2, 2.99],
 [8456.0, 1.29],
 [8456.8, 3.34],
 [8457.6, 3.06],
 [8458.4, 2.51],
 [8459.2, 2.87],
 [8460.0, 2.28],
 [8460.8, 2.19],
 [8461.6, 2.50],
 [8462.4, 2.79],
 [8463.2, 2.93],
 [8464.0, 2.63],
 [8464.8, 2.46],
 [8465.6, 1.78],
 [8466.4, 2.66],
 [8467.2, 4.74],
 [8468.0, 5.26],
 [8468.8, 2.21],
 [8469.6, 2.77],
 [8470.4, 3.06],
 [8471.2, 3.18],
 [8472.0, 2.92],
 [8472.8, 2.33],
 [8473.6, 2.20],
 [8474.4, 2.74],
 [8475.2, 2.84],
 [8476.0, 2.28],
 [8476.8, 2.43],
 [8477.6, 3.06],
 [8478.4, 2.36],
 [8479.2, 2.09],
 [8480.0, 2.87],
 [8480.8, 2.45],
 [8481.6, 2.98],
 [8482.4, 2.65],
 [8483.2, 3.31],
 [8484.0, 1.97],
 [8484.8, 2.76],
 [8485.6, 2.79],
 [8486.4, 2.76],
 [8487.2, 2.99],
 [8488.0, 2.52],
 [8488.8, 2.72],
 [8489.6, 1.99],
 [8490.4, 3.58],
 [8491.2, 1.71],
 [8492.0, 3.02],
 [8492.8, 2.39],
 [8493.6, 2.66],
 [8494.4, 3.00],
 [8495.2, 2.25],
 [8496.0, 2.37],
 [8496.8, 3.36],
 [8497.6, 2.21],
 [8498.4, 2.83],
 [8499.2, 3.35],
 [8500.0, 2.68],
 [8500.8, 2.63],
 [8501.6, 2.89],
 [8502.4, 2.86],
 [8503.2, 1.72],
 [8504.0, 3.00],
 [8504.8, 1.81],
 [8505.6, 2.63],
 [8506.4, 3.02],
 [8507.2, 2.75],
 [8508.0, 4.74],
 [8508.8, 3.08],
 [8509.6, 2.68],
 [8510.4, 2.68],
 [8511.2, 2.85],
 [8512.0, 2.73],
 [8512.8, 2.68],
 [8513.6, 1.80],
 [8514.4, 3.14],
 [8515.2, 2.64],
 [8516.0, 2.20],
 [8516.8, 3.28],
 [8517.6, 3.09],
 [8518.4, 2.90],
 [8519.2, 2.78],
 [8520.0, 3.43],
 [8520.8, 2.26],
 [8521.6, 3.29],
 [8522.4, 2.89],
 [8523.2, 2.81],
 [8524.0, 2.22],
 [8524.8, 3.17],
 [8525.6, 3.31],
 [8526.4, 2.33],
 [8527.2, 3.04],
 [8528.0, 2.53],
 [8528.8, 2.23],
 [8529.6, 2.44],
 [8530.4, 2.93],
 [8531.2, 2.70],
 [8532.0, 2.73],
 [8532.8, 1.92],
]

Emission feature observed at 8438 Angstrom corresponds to [N II]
